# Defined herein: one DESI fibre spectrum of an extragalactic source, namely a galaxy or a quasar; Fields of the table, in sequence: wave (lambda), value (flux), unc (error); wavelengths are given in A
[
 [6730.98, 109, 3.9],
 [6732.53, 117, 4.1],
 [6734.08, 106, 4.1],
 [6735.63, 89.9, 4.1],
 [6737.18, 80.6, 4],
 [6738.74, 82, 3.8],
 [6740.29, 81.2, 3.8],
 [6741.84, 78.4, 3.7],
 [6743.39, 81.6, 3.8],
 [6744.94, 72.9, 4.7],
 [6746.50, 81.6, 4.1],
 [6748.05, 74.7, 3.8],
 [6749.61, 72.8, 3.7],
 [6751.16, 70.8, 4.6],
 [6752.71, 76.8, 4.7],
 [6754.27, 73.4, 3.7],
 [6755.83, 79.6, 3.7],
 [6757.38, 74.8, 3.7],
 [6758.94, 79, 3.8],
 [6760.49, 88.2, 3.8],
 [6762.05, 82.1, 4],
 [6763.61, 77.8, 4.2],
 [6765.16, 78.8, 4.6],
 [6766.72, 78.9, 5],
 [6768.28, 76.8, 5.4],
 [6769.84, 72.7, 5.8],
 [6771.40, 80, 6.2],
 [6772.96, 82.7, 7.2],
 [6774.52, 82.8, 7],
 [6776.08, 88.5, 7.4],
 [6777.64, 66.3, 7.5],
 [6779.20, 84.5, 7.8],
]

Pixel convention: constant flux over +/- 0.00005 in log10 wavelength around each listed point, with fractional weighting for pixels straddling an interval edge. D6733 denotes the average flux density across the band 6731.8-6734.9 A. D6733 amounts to 111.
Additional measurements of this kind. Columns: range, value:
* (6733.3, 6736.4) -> 98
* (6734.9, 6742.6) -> 82.3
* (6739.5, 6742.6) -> 79.9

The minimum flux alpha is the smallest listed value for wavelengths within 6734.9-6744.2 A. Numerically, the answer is 78.4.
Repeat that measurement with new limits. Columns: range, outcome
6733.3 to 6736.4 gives 89.9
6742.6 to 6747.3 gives 72.9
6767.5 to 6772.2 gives 72.7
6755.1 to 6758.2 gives 74.8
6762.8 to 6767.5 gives 77.8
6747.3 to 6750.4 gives 72.8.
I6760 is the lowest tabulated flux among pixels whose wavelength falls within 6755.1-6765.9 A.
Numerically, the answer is 74.8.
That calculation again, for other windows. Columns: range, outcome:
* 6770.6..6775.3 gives 80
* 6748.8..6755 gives 70.8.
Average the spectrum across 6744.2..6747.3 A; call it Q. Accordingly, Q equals 77.2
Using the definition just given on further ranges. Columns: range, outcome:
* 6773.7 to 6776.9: 85.4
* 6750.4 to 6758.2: 75.1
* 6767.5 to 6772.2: 76.5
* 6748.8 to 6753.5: 73.4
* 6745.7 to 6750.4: 76.3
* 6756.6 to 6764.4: 80.5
